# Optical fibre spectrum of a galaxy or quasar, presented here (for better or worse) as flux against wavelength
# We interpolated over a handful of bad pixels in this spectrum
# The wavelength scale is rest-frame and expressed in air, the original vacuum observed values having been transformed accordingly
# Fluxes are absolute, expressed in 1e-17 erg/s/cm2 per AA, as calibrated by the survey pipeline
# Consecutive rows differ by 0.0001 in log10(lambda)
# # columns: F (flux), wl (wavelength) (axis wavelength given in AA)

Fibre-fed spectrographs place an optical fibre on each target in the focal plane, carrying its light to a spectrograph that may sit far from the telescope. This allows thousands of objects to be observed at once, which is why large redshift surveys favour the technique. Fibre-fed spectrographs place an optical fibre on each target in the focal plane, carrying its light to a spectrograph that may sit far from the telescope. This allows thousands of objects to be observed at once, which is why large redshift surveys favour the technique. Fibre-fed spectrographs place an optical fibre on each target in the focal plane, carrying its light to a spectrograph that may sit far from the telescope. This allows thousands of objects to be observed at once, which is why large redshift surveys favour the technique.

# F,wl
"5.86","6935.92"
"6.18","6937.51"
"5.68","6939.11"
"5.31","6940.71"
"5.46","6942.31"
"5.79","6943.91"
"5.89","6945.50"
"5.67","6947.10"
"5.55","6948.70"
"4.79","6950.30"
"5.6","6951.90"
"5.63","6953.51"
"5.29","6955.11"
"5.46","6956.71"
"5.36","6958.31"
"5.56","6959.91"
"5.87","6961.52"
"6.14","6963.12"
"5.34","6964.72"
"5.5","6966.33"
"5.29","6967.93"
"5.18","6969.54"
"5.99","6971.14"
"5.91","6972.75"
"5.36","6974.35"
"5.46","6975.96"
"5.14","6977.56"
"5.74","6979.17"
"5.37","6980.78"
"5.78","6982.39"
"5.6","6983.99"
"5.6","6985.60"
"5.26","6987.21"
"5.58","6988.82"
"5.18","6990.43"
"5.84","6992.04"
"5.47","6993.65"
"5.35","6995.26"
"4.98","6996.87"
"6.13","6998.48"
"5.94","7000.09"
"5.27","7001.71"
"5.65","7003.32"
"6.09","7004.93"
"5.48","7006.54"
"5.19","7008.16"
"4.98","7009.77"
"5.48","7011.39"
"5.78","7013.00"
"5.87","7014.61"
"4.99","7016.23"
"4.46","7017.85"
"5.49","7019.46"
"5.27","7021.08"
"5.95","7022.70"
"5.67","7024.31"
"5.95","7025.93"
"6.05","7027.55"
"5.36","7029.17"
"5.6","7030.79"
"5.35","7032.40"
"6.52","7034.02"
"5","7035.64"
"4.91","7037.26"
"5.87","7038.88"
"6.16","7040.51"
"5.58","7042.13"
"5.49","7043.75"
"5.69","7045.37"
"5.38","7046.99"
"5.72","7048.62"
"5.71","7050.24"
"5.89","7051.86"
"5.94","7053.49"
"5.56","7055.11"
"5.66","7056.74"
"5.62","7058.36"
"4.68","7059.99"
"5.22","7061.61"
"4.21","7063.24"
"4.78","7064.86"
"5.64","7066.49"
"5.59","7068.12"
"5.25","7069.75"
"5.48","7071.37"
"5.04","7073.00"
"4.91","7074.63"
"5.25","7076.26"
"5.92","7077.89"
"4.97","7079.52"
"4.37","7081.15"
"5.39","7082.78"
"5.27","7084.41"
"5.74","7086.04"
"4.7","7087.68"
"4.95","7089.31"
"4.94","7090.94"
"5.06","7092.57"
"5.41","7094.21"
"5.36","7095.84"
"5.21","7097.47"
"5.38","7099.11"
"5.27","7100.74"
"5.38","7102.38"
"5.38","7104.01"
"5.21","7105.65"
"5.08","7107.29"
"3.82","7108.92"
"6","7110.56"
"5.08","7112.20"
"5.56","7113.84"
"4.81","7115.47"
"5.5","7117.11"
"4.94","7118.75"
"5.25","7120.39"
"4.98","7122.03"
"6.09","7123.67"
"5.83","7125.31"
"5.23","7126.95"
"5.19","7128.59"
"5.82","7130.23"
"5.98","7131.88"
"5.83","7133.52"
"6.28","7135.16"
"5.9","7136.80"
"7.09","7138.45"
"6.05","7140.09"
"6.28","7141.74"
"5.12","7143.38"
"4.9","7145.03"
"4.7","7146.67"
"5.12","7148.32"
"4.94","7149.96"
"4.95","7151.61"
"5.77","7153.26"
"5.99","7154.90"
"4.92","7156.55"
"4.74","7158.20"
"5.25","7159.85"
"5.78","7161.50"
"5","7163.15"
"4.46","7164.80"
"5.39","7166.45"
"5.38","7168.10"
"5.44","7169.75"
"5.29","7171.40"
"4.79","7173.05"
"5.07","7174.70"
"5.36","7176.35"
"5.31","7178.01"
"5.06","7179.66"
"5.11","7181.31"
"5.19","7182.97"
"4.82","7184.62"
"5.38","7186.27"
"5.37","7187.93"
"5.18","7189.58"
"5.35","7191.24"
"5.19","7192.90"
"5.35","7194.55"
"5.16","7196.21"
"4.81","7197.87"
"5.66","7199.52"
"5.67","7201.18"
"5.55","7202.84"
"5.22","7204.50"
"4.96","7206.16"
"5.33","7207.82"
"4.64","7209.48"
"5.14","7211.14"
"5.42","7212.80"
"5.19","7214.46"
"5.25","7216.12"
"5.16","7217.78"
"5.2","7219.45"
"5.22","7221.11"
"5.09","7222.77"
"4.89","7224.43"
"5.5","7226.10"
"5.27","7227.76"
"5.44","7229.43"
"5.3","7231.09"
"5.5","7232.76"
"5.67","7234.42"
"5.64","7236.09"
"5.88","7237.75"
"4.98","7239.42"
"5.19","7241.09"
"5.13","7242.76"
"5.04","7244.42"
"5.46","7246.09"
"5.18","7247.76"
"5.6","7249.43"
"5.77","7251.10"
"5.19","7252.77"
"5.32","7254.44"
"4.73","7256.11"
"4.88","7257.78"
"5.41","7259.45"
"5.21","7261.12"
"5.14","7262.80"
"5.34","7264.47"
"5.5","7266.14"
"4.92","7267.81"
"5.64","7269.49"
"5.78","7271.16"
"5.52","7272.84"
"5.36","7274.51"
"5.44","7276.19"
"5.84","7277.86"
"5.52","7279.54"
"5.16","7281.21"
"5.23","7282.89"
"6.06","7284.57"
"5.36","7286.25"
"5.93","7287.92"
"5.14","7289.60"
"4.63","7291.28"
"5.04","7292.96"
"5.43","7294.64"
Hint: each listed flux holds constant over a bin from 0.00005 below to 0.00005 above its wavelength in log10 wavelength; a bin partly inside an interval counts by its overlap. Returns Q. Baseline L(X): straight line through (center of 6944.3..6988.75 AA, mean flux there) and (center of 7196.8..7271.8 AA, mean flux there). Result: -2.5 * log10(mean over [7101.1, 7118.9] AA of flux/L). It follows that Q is 0.048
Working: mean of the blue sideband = 5.53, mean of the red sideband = 5.29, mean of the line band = 5.17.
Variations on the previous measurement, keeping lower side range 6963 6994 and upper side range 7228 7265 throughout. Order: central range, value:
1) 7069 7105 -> 0.05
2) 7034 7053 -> -0.03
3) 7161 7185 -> 0.04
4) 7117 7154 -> -0.03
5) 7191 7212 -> 0.03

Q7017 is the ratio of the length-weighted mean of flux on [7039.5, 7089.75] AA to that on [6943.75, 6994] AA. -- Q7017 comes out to 0.97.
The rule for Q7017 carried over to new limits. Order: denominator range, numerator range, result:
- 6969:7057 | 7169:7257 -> 0.95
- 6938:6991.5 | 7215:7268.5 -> 0.96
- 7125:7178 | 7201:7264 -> 0.97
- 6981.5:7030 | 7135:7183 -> 0.97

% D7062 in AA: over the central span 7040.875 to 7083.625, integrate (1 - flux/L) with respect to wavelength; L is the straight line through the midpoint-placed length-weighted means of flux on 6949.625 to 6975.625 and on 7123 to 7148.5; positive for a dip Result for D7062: 2.2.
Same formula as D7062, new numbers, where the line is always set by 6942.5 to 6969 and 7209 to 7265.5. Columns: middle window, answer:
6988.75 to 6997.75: 0.2 AA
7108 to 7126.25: 0.4 AA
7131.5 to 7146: -1.5 AA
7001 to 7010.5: 0.1 AA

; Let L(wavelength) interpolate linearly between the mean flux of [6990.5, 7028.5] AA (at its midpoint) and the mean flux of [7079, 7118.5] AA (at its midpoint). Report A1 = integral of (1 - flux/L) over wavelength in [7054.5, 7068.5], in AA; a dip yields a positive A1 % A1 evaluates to 0.3 AA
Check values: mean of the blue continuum 5.53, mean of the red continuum 5.16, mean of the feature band 5.2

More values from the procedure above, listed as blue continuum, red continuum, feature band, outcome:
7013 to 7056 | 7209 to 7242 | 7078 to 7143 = 0.8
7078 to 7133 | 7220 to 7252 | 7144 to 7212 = 1.6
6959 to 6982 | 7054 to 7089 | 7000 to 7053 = -2.0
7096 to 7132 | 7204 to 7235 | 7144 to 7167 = 0.6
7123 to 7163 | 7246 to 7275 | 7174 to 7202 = 1.2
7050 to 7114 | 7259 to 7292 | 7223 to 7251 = 0.1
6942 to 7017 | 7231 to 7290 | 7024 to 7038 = -0.2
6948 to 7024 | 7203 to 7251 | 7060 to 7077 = 1.0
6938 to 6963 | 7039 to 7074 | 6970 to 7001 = -0.2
